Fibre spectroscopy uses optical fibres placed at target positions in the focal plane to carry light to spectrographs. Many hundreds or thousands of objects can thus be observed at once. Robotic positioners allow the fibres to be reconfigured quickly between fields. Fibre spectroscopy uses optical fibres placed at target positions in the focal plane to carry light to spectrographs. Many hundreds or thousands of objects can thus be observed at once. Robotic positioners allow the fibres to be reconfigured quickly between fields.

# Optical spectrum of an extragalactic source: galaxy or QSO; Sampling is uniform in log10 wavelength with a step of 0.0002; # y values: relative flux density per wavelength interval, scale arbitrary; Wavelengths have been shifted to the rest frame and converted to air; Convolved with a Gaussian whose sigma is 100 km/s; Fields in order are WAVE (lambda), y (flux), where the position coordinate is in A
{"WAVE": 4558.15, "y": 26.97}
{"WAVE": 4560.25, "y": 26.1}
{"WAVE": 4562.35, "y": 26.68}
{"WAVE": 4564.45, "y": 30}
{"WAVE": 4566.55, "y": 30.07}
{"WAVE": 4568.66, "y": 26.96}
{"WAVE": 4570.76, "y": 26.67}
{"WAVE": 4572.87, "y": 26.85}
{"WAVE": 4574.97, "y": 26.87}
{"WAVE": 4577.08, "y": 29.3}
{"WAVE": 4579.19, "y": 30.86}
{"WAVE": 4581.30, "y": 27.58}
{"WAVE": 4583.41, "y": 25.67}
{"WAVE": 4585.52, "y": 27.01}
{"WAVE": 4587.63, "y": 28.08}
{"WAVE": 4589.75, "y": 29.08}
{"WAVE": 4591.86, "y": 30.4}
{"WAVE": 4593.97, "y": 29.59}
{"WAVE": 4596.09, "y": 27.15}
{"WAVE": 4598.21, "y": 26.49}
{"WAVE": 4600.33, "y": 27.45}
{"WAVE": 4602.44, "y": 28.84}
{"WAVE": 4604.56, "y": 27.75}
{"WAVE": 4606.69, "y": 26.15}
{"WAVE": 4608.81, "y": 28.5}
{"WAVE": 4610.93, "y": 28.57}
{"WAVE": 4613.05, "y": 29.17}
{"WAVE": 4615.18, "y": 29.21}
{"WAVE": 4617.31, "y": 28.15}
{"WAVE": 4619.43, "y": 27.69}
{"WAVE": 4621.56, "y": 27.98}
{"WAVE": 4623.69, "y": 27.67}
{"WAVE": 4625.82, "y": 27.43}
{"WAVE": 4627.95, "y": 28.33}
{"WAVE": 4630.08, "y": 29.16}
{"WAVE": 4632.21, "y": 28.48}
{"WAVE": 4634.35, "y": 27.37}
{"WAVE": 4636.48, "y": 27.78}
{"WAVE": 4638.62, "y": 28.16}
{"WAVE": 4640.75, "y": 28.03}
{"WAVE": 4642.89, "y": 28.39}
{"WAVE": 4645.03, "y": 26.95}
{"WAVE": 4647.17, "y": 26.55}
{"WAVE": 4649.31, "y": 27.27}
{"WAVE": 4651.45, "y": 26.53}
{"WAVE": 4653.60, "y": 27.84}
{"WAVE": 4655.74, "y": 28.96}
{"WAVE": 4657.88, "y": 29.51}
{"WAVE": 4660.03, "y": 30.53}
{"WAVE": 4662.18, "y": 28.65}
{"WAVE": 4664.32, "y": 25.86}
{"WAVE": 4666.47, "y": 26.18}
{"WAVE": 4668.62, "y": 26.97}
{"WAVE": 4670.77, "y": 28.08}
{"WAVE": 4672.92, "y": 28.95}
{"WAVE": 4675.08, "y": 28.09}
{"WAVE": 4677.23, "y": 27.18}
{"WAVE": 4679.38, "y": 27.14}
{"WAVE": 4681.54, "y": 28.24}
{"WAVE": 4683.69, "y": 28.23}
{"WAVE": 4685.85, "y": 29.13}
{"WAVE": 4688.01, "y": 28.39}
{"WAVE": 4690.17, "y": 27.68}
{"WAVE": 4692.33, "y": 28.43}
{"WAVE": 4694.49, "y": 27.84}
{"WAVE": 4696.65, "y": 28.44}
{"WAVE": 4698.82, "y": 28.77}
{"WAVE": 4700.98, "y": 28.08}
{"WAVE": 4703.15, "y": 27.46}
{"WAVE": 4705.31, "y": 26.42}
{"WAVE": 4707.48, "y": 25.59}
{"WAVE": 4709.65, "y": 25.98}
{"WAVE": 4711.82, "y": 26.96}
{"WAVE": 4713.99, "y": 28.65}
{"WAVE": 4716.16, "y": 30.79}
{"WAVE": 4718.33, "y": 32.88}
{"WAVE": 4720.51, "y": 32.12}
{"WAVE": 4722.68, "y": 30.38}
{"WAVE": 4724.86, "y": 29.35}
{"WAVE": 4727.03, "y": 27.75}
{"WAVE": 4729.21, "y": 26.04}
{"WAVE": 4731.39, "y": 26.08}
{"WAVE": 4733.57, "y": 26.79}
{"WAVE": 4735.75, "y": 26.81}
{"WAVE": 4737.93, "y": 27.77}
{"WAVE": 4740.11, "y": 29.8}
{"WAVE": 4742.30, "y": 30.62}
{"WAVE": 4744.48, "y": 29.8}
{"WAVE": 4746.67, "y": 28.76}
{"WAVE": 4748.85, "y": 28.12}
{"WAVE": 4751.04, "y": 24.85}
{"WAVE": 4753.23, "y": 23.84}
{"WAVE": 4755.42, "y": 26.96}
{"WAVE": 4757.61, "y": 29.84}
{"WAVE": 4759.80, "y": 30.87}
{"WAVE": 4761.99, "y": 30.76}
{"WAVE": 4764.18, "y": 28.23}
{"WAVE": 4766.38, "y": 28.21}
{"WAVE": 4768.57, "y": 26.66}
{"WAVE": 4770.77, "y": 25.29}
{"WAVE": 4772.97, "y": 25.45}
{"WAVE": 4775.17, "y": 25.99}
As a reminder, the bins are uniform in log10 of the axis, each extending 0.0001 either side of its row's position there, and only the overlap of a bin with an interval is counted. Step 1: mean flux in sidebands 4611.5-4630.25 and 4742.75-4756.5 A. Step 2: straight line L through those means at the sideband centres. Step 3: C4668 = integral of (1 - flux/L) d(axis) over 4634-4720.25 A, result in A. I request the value -0.6 A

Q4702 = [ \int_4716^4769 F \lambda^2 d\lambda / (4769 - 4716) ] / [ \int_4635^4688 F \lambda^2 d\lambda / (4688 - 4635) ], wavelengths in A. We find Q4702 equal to 1.1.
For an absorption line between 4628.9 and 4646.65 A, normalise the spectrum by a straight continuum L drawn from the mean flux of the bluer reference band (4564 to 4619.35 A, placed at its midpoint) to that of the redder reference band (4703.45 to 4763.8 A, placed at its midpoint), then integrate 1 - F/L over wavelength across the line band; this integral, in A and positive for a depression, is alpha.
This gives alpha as 0.1 A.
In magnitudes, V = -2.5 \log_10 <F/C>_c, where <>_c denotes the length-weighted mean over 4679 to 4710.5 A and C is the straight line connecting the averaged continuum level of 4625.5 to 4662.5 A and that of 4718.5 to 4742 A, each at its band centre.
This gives 0.024 mag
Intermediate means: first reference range 28.1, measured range 27.7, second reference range 28.5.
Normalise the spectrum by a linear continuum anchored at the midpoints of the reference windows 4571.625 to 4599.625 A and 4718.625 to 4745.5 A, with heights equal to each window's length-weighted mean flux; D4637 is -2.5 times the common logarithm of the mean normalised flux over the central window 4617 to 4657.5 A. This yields 0.017 mag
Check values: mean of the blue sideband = 28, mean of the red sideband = 28.7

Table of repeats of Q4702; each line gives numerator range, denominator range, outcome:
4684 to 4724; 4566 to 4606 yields 1.07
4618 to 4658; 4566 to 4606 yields 1.02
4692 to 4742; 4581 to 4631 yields 1.06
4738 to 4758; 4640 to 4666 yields 1.05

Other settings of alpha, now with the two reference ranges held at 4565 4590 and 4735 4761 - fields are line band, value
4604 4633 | -0.19 A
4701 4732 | -0.22 A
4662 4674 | 0.30 A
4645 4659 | 0.16 A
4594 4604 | 0.08 A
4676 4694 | 0.03 A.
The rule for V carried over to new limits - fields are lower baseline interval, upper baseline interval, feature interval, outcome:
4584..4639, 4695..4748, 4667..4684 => 0.02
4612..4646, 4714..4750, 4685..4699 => 0.01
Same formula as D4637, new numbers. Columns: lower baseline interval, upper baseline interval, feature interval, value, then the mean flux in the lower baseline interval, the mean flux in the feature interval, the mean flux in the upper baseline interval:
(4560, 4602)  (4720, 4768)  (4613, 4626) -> 0.00 mag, 28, 28.1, 28.3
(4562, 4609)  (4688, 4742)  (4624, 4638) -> 0.00 mag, 28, 28.1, 28.2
